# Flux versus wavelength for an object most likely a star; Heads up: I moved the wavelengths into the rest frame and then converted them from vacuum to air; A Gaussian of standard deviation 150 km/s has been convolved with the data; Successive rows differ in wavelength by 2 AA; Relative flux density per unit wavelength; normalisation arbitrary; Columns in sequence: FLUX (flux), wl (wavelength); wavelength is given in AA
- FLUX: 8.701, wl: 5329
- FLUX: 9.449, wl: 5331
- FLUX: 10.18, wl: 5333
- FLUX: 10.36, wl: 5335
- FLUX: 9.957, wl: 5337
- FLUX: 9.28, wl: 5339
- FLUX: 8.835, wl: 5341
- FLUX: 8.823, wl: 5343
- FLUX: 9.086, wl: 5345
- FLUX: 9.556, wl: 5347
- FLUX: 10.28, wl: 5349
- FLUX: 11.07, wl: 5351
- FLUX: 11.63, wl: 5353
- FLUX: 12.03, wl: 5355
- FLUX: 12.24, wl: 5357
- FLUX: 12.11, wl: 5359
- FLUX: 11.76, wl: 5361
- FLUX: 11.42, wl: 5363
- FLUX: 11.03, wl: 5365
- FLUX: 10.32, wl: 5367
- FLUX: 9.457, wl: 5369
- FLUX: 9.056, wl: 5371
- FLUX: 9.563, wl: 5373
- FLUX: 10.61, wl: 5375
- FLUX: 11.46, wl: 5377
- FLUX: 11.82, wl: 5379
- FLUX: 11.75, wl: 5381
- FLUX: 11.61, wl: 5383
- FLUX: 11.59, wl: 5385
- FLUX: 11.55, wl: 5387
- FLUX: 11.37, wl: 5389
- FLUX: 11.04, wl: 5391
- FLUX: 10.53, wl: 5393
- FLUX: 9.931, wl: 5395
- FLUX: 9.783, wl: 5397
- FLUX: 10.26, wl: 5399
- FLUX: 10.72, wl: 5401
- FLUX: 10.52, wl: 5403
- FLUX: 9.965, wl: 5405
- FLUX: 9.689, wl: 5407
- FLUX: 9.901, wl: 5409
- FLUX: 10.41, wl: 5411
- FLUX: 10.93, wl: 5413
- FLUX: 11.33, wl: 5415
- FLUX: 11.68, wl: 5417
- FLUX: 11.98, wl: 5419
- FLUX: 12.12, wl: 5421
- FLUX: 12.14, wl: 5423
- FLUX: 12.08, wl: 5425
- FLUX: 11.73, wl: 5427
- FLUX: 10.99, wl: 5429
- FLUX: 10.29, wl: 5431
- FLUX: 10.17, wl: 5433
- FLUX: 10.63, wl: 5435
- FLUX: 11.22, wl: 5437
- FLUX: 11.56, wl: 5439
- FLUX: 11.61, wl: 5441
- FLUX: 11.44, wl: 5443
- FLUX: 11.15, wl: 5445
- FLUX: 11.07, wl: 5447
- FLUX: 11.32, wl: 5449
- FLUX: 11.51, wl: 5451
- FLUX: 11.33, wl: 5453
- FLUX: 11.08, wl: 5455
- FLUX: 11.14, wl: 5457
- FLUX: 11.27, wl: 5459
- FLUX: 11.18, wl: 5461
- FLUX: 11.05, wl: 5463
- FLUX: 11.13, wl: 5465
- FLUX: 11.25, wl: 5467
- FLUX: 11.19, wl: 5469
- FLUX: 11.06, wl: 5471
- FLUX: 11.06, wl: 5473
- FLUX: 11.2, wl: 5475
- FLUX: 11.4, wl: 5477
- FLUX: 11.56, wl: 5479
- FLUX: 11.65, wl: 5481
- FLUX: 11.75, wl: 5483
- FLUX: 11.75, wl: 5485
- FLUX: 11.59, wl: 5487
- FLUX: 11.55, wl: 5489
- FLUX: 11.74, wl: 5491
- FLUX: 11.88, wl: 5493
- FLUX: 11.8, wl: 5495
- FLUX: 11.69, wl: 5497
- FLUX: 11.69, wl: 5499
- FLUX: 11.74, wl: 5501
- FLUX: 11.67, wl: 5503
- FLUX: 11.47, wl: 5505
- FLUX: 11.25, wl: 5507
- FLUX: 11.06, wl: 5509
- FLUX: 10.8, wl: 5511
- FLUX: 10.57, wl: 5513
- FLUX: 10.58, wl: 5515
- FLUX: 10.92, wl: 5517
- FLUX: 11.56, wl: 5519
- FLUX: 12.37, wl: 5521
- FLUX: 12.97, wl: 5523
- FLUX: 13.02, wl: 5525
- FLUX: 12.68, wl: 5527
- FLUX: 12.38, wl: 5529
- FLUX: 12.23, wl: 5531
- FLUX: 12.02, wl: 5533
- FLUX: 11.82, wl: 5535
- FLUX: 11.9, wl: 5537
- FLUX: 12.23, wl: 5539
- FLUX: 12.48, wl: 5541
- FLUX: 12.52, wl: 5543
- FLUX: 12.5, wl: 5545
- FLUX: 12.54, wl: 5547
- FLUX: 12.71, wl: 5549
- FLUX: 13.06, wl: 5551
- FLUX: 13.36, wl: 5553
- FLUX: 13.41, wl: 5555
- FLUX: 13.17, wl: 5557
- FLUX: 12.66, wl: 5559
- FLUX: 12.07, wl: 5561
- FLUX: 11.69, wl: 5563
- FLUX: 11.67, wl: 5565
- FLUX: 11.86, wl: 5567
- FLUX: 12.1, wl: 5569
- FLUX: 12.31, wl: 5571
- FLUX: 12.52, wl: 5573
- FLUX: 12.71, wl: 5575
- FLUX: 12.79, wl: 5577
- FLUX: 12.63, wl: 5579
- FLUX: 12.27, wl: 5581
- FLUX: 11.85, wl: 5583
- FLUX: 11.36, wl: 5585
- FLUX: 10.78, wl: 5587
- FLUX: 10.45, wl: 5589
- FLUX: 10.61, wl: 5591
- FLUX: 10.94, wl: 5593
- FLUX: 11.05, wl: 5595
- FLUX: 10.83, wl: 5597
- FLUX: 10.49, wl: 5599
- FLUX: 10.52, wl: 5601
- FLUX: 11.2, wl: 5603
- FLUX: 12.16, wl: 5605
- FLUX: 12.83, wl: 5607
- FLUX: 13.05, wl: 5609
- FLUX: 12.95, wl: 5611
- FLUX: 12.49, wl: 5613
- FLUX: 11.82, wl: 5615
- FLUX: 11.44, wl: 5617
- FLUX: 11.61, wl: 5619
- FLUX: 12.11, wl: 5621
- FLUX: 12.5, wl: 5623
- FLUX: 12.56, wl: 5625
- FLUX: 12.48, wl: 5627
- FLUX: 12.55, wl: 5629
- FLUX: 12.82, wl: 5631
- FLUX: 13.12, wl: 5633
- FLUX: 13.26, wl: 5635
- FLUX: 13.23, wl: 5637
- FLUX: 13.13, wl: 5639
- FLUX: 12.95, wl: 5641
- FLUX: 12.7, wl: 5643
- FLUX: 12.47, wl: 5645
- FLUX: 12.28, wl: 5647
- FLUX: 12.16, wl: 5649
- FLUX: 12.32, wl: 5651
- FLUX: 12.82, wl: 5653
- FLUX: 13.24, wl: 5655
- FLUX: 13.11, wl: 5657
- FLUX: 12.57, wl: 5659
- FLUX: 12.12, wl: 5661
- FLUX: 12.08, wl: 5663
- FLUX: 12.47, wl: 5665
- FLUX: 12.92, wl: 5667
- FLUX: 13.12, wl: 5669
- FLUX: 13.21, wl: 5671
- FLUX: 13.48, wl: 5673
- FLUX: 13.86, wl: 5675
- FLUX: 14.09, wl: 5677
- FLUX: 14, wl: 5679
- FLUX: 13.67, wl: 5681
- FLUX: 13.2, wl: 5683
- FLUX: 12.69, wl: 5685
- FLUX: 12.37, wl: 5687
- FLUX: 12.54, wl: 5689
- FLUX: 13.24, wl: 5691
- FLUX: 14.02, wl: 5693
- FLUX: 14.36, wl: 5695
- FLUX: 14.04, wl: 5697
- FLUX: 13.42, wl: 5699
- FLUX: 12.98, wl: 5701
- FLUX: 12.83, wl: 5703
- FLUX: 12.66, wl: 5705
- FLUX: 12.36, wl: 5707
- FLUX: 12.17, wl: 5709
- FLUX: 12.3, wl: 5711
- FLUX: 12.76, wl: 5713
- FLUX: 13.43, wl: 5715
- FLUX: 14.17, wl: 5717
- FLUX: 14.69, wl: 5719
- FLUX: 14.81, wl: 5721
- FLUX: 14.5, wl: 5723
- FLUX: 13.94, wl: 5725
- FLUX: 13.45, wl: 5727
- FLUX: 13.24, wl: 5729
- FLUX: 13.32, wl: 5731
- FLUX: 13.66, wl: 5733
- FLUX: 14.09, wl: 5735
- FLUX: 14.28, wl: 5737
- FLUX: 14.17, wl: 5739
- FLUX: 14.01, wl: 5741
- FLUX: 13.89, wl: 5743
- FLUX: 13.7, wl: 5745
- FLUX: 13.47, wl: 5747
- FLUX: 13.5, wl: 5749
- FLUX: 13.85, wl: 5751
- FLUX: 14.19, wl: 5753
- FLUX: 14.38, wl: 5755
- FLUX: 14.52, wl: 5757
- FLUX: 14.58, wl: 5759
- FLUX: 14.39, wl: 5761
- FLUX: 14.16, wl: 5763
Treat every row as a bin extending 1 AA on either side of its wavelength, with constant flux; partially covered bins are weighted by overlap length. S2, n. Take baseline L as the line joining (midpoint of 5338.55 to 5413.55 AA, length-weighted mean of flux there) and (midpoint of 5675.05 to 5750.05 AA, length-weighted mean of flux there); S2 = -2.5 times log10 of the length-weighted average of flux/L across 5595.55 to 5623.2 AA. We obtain 0.071 mag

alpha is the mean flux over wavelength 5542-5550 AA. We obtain 12.6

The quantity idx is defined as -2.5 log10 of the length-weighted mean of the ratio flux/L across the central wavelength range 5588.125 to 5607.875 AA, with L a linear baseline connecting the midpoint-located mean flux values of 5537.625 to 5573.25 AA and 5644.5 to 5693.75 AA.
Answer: 0.14 mag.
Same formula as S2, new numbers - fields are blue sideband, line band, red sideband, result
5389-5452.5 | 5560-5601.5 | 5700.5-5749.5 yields 0.064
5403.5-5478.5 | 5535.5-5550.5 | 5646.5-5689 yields -0.041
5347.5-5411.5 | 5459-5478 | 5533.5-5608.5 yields 0.019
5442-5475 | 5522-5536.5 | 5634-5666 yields -0.061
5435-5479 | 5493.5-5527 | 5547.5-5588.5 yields 0.014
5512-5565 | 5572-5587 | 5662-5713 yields 0.027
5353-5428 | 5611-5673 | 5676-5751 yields 0.030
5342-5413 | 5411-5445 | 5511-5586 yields -0.018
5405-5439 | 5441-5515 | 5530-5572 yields 0.027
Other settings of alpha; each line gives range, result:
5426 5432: 11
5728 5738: 13.7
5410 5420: 11.3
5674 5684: 13.8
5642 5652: 12.4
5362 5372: 10.3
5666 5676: 13.3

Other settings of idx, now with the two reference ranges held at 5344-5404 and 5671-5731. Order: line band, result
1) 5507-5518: 0.11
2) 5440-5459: 0.01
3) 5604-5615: 0.01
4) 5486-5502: 0.01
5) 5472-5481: 0.03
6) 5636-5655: 0.02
